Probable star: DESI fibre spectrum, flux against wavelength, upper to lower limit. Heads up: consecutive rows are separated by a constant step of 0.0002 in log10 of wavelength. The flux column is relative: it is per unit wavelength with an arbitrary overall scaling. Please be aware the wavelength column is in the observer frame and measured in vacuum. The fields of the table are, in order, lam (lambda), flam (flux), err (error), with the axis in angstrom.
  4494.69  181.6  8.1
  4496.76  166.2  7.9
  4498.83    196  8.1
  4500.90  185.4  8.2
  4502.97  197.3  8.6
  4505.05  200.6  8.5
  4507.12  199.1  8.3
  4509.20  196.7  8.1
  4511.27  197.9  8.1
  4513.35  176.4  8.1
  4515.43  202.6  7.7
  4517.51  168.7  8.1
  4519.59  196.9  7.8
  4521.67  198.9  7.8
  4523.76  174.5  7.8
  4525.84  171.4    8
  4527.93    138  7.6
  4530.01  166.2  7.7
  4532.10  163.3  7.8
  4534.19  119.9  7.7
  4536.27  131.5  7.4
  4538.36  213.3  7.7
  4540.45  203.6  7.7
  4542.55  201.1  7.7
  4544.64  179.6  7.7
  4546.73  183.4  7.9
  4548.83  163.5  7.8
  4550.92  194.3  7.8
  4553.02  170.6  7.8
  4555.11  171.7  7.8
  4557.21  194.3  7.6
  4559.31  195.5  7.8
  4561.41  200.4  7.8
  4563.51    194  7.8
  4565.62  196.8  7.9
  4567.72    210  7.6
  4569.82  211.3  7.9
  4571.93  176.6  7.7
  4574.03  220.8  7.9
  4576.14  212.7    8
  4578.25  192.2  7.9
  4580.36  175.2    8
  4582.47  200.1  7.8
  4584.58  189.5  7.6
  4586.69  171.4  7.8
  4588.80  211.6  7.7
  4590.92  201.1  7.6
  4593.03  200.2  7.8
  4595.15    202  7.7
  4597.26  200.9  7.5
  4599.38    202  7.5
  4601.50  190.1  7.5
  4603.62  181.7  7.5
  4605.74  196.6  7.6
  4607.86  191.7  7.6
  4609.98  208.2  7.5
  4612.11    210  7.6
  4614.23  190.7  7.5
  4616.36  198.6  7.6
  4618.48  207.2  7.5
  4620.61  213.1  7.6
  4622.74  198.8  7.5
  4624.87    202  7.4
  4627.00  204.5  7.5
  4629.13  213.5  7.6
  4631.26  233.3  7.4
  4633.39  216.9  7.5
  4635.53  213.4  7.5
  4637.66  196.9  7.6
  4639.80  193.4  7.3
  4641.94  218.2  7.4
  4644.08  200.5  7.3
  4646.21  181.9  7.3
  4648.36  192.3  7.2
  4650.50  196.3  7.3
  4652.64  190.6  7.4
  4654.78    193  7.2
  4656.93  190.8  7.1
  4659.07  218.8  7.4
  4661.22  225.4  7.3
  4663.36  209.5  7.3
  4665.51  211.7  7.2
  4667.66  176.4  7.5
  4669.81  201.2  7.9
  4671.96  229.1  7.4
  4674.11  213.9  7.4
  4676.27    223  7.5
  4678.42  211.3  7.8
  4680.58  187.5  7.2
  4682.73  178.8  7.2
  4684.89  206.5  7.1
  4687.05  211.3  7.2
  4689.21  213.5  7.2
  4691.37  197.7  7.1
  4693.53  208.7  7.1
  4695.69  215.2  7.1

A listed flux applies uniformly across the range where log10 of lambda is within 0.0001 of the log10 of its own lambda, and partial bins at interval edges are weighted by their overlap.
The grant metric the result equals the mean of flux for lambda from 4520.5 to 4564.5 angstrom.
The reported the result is 178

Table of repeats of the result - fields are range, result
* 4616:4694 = 205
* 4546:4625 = 196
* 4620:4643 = 209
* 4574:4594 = 196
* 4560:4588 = 196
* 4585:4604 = 196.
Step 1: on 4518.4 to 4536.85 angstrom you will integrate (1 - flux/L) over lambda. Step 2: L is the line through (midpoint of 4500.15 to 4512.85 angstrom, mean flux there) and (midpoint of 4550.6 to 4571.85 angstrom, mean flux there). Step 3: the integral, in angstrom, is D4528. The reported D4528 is 2.99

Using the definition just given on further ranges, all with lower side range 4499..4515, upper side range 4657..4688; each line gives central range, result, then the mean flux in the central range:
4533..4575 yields 2.37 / 187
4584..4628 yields 0.64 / 199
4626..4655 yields 0.13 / 203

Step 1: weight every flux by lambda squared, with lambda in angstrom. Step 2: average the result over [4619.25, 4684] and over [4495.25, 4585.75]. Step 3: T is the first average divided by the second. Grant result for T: 1.2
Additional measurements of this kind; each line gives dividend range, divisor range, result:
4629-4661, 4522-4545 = 1.26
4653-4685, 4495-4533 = 1.20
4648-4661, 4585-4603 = 1.04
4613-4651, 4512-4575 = 1.16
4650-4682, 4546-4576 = 1.12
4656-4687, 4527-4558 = 1.26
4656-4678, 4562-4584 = 1.10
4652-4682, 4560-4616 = 1.08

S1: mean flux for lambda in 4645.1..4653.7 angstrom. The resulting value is 190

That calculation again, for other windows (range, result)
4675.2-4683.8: 200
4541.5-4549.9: 182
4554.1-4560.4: 187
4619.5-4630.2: 206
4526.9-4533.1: 156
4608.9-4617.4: 202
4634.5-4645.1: 204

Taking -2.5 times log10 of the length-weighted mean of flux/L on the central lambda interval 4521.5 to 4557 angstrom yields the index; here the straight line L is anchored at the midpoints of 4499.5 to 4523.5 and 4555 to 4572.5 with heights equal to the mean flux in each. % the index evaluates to 0.13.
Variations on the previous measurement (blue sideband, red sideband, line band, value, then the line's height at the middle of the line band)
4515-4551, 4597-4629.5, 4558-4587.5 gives -0.05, 188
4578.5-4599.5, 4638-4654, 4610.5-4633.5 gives -0.06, 196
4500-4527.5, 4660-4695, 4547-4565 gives 0.04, 193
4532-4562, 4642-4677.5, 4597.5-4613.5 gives -0.03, 192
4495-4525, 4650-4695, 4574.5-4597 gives 0.00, 197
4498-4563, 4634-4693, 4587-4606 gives -0.03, 193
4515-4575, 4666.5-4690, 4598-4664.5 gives -0.03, 197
